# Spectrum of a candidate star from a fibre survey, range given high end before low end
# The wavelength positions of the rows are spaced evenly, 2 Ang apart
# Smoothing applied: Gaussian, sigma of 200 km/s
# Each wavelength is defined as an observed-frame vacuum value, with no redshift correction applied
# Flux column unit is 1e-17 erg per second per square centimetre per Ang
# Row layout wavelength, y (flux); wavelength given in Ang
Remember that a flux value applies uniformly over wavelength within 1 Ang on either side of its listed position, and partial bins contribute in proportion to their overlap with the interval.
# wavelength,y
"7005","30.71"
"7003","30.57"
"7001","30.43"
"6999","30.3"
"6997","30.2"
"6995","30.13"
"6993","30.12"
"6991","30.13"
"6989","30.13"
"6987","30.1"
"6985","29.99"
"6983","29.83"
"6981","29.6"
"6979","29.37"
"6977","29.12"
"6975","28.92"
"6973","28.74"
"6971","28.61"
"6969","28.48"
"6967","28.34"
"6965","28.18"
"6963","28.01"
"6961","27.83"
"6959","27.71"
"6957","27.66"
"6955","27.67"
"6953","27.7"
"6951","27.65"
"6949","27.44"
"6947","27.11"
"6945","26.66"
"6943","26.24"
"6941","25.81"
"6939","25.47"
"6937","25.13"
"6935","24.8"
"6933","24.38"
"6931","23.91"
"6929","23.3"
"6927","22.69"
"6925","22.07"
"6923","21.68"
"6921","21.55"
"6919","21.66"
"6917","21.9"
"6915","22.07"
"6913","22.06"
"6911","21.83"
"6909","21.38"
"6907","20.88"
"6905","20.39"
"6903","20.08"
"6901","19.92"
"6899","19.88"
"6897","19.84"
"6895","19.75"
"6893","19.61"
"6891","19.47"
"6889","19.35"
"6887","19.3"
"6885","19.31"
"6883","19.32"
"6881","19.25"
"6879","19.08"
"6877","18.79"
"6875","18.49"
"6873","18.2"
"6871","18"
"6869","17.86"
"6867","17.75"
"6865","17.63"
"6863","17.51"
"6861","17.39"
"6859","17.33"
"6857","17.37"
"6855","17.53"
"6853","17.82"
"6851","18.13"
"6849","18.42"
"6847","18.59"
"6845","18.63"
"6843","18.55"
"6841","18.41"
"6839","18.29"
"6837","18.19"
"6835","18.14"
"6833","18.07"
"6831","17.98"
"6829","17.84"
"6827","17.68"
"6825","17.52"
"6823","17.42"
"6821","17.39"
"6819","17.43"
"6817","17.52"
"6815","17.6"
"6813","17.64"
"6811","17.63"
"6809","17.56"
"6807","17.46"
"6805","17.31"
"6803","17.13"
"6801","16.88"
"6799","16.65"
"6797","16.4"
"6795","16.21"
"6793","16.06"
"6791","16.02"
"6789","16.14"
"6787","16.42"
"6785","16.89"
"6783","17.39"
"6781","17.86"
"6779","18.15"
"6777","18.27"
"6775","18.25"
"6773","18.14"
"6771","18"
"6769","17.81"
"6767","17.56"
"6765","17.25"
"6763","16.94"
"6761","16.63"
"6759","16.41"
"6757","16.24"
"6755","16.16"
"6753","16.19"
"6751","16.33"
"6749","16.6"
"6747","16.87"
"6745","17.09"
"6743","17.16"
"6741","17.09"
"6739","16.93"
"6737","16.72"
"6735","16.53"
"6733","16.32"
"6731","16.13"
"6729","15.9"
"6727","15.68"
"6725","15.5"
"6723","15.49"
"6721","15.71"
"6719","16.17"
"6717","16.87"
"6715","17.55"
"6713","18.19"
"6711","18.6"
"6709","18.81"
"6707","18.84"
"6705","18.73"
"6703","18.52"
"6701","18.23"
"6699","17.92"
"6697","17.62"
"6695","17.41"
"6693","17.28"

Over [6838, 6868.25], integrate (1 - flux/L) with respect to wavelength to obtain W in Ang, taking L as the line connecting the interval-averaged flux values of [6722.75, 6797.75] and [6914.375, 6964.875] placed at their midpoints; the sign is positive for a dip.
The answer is 4.5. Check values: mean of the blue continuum 16.8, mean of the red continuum 25.2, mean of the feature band 18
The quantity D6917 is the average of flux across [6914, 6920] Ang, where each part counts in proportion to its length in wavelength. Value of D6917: 21.9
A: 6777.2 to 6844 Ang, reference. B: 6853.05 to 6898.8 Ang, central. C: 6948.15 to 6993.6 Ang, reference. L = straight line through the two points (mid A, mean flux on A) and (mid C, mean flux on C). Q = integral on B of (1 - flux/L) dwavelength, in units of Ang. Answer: 7.2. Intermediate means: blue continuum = 17.4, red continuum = 28.7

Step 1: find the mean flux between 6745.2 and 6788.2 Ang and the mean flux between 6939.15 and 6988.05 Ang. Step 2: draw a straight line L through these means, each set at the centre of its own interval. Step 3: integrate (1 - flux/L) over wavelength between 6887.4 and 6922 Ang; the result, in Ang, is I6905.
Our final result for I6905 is 5.86 Ang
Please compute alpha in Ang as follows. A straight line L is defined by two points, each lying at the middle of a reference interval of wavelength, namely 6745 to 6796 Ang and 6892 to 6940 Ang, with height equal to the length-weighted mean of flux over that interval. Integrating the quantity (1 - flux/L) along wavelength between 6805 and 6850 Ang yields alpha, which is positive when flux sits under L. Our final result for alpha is 2.5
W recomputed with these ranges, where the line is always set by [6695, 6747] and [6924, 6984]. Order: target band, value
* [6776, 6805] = 4.54 Ang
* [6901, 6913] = 1.94 Ang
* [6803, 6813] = 1.60 Ang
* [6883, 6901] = 3.53 Ang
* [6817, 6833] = 2.89 Ang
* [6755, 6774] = 1.81 Ang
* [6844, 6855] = 2.10 Ang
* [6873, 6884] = 2.25 Ang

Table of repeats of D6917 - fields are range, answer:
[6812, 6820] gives 17.5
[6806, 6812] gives 17.6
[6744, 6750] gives 16.9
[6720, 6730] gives 15.7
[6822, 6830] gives 17.6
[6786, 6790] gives 16.3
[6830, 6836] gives 18.1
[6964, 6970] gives 28.3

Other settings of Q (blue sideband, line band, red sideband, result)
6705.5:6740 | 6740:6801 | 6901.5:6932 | 3.7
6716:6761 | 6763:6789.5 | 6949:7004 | 1.2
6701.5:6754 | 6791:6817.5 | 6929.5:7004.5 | 4.5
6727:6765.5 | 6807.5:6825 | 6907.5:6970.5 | 1.9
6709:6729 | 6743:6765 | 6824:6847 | 0.7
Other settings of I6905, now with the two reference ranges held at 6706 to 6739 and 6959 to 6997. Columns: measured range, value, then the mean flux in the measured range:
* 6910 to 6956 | 4.5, 24.4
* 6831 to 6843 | 2.2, 18.2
